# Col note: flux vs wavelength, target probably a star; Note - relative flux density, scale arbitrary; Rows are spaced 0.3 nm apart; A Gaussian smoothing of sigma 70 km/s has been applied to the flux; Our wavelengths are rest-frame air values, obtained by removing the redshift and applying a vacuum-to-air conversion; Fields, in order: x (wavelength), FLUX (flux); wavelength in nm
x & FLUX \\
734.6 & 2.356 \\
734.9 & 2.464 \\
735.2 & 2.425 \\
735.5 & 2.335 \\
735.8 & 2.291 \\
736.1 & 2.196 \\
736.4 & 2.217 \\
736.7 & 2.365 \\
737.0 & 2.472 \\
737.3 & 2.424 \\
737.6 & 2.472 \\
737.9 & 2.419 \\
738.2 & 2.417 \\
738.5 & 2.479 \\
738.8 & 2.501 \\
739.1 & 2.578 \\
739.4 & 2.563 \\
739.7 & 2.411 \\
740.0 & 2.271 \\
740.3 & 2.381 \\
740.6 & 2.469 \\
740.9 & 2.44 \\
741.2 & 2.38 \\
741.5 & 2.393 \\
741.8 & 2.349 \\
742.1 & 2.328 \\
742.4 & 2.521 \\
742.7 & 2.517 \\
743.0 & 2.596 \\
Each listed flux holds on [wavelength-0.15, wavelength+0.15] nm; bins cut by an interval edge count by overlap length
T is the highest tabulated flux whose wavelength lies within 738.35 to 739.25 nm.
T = 2.578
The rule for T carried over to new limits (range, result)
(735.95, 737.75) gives 2.472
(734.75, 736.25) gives 2.464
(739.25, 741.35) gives 2.563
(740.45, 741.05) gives 2.469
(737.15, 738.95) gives 2.501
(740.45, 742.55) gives 2.521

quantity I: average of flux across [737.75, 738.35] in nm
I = 2.42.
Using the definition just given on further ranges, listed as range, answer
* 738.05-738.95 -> 2.47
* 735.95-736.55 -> 2.21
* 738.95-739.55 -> 2.57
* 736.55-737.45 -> 2.42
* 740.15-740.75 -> 2.43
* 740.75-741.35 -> 2.41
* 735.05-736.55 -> 2.29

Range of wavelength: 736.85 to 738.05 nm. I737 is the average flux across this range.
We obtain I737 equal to 2.45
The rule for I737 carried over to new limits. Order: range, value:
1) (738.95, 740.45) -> 2.44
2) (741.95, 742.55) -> 2.42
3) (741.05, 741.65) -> 2.39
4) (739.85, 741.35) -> 2.39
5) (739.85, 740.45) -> 2.33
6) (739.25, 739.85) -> 2.49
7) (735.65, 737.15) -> 2.31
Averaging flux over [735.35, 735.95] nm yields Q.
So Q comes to 2.31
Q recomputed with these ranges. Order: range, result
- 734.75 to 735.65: 2.41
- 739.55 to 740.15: 2.34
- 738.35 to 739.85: 2.51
